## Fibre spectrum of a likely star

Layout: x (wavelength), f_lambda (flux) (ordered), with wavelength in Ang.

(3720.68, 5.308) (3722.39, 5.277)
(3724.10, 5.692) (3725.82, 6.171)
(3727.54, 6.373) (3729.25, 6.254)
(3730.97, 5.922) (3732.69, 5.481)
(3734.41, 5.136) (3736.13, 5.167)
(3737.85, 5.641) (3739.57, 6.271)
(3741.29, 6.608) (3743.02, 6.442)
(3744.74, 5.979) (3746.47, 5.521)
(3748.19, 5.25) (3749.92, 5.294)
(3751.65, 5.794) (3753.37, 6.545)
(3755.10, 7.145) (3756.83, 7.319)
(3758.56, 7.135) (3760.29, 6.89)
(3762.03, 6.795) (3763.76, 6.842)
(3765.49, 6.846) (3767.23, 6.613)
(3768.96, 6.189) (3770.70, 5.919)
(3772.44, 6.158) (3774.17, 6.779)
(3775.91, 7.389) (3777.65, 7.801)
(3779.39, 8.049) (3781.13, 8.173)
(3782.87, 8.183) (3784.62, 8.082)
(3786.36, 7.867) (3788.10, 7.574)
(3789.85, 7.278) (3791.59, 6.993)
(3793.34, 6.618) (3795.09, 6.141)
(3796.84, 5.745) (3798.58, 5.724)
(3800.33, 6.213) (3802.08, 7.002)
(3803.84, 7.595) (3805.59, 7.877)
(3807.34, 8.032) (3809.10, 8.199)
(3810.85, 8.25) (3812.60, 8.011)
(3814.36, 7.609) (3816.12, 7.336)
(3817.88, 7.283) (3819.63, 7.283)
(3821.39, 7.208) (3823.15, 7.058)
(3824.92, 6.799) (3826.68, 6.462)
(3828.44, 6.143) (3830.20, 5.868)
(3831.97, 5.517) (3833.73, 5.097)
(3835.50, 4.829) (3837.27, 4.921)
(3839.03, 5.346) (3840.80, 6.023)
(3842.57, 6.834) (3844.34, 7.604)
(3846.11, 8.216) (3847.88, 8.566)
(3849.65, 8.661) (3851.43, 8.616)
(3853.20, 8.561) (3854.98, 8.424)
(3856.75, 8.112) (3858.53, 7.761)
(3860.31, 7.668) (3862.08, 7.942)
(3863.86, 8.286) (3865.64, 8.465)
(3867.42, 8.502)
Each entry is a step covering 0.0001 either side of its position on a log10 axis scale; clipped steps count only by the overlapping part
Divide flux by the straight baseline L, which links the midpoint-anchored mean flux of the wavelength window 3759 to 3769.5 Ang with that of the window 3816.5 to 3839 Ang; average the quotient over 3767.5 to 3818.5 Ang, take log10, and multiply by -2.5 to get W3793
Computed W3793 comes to -0.12 mag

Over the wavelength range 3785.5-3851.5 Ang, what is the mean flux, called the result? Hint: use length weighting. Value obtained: 6.94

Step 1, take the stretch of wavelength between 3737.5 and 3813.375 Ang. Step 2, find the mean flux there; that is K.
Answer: 6.89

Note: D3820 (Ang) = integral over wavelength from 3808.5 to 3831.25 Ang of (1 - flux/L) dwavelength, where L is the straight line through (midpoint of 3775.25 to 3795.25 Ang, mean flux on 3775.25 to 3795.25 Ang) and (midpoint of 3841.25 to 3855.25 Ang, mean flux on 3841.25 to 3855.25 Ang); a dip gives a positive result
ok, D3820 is 2.0 Ang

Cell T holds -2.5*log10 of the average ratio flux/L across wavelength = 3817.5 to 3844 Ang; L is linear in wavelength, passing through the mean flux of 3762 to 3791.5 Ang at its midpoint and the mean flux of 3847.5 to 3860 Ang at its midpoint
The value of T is 0.28 mag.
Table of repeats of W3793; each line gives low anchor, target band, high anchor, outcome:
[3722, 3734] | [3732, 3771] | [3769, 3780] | 0.03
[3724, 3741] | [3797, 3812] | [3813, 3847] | -0.15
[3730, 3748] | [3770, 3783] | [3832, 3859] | -0.16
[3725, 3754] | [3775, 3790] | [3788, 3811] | -0.17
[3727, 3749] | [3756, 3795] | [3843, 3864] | -0.09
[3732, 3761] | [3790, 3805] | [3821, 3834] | -0.06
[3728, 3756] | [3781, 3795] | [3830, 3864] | -0.16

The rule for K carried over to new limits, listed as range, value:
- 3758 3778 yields 6.75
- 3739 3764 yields 6.38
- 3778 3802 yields 7.14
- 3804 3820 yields 7.78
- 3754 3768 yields 6.94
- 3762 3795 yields 7.15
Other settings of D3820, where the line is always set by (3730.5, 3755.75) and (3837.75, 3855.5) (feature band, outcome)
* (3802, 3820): -1.8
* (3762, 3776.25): -0.6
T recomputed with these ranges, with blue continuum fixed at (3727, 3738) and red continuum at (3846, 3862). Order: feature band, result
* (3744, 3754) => 0.06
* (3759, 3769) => -0.06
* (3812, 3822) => 0.01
